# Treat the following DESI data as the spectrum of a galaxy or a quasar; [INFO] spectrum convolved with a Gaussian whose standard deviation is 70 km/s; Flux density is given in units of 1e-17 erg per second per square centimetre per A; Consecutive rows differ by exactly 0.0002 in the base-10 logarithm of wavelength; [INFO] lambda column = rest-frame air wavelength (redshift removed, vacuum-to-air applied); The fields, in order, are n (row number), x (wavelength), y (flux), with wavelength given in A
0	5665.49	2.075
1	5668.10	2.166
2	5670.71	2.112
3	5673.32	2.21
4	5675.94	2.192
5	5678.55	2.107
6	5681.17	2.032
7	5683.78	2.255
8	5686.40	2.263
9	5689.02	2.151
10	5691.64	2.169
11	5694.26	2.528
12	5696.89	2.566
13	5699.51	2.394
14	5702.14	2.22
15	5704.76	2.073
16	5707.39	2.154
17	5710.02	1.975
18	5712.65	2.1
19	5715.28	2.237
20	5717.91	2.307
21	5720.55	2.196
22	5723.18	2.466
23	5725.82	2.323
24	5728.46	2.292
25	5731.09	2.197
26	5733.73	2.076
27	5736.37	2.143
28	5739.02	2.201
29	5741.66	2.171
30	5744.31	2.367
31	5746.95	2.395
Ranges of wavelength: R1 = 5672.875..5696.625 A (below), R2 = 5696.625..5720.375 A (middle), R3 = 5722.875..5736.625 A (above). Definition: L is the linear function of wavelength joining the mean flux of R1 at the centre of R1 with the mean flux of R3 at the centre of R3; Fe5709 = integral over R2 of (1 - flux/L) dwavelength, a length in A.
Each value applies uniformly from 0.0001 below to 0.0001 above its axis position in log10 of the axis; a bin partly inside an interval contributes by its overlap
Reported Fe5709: 0.28 A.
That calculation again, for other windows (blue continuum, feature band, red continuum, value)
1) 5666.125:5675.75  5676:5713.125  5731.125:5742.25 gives -1.01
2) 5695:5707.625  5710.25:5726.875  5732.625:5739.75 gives -0.25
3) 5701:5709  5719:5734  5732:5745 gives -0.72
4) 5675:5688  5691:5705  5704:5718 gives -1.33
